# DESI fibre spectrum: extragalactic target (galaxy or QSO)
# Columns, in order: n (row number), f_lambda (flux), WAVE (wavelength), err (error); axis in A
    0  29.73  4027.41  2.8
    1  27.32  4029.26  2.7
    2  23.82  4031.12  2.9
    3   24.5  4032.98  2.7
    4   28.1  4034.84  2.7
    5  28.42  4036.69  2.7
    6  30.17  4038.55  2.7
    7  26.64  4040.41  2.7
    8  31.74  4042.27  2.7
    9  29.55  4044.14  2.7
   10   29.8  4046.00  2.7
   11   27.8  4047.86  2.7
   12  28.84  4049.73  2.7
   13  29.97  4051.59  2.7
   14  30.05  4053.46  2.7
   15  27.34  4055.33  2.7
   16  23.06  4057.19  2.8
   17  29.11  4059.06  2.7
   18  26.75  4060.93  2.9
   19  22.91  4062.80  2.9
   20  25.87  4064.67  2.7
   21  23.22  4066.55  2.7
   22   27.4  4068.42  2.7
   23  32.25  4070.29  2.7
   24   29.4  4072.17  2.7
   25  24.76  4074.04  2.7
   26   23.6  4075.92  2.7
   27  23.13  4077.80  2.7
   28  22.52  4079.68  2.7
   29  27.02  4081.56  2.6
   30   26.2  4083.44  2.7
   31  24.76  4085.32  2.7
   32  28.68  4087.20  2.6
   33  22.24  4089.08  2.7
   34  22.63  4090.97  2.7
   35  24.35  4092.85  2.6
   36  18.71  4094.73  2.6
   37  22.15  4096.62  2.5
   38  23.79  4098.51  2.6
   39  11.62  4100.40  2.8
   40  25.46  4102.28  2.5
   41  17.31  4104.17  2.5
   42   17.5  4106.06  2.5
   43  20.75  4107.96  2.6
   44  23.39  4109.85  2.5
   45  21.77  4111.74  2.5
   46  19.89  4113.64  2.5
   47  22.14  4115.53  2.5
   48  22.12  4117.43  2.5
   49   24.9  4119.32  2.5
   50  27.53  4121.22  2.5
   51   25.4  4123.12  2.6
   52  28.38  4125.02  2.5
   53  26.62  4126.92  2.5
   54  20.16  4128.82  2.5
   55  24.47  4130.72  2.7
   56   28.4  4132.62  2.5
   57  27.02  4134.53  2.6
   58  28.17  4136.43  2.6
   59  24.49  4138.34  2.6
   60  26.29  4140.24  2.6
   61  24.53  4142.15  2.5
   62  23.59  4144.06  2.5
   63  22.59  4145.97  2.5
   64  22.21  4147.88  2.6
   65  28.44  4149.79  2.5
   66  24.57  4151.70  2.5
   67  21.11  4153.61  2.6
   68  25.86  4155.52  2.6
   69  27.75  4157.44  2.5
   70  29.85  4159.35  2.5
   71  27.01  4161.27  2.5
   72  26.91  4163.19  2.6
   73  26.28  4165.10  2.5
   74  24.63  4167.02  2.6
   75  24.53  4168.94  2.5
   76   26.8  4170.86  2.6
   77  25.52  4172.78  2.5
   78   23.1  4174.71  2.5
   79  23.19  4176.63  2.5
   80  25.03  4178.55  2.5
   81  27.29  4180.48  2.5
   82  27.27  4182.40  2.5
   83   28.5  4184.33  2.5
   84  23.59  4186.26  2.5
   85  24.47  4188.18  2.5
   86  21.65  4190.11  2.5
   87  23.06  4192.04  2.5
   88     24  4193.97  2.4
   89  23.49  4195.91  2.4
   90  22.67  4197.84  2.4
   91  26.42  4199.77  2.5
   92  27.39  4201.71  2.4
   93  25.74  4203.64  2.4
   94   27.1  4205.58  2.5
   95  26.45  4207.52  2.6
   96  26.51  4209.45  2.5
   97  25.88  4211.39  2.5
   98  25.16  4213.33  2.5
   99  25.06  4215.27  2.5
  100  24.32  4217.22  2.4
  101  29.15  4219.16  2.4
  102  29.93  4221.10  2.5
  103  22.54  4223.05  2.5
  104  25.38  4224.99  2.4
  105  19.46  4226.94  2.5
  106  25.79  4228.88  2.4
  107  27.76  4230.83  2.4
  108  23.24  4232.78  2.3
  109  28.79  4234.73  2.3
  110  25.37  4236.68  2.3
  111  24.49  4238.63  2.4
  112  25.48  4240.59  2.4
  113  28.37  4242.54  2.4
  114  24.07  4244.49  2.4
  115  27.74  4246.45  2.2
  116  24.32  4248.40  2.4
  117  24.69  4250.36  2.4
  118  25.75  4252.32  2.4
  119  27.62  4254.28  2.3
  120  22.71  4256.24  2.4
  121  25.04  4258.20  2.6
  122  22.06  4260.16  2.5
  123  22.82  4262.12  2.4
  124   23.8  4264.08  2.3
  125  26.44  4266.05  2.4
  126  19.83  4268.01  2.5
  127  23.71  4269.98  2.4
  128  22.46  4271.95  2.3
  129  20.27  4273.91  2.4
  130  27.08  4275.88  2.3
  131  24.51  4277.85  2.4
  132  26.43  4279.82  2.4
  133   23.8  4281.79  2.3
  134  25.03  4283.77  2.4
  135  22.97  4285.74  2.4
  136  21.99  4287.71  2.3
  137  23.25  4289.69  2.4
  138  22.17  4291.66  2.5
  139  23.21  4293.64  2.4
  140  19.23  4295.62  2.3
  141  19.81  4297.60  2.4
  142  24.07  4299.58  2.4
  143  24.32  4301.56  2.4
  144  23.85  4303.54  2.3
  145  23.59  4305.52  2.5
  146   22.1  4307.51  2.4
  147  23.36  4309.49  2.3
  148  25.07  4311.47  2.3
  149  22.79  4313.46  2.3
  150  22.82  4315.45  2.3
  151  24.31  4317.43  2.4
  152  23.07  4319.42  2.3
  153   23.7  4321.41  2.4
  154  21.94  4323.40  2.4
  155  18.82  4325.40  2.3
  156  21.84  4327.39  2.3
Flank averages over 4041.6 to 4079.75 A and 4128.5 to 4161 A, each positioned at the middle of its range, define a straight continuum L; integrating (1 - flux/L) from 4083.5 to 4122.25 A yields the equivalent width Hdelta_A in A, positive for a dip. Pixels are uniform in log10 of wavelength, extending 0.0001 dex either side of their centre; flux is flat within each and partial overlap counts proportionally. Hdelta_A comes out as 6.0 A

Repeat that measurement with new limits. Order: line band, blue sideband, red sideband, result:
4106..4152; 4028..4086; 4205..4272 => 3.3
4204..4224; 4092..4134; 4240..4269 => -1.7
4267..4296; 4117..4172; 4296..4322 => 0.6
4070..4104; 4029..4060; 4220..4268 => 4.5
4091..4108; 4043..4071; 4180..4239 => 4.2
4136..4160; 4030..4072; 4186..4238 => 0.9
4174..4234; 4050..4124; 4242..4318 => -3.2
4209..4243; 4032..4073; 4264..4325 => -1.6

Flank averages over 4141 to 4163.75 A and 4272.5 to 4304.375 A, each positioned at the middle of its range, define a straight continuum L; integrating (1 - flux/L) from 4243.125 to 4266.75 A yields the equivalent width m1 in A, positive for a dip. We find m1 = -1.03 A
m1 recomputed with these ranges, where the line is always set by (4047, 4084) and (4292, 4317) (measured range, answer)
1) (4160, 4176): -0.4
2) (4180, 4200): 0.0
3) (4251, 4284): -0.9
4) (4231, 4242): -0.8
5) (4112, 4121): 1.1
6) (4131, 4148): 0.0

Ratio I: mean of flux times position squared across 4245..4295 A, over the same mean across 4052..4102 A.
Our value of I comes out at 1.06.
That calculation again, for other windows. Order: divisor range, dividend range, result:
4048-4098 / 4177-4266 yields 1.06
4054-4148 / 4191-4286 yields 1.10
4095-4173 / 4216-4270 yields 1.09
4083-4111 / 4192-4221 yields 1.24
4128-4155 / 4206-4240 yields 1.08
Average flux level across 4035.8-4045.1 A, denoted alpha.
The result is 29.3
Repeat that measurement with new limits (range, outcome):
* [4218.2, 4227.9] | 25.3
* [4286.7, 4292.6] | 22.5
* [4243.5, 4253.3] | 25.3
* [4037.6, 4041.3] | 28.4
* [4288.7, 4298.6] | 21.5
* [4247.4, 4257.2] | 25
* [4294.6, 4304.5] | 22.3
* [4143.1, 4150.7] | 24.2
